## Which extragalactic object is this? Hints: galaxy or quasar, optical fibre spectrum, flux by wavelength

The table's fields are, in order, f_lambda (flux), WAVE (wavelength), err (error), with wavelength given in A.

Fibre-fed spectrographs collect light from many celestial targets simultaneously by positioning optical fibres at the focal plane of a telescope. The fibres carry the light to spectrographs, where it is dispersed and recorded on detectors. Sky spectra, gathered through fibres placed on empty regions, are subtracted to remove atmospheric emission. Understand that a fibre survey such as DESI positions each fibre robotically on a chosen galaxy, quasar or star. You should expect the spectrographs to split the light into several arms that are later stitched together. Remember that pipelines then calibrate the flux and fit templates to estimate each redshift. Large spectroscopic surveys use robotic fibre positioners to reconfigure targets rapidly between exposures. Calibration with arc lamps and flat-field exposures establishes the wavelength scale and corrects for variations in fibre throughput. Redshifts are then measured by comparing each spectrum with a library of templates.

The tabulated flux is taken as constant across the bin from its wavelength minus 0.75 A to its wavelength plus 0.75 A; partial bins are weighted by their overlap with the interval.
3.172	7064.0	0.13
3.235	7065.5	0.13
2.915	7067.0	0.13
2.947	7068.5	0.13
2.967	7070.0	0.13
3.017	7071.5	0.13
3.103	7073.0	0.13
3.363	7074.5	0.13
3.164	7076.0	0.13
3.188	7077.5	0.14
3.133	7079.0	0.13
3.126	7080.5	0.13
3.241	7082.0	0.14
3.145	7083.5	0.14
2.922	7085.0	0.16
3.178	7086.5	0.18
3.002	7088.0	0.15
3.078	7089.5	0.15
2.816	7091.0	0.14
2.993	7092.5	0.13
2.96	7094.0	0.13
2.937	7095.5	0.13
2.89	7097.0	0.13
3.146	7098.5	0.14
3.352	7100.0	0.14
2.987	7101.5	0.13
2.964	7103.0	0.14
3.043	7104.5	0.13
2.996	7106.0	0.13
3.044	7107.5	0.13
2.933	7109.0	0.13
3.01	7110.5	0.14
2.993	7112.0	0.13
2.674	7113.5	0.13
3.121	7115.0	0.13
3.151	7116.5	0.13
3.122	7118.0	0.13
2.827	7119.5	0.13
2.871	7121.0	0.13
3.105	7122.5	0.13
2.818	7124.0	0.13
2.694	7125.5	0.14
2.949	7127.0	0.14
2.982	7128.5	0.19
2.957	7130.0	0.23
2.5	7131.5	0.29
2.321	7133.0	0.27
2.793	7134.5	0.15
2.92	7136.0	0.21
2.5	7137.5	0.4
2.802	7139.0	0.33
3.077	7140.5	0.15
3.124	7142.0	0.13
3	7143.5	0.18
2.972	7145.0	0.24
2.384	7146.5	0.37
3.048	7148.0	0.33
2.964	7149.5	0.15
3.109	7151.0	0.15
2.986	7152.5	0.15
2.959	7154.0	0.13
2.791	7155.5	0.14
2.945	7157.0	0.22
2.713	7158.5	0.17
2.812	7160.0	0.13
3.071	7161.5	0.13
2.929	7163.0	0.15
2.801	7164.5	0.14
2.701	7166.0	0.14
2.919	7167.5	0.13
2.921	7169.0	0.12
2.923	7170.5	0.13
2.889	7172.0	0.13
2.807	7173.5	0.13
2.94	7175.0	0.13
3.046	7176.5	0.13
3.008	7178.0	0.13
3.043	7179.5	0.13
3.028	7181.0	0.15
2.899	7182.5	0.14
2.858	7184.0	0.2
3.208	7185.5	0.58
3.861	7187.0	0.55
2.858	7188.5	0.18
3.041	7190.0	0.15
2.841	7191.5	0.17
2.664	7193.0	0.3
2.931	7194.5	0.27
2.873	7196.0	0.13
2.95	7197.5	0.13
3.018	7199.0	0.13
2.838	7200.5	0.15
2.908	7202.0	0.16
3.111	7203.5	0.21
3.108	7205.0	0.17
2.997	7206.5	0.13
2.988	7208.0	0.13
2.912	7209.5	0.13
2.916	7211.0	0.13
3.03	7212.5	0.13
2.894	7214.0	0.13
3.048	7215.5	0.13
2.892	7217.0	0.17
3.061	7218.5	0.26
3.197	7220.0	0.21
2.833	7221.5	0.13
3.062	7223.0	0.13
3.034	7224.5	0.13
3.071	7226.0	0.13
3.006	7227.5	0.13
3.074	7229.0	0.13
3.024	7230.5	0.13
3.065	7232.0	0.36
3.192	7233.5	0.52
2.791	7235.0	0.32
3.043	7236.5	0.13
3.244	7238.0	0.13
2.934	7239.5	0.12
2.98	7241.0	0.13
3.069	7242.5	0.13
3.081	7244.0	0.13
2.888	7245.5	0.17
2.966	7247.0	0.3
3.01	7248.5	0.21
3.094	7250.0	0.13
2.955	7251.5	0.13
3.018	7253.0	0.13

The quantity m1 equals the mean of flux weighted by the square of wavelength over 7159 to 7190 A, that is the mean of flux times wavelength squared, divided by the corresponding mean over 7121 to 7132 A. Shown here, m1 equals 1.05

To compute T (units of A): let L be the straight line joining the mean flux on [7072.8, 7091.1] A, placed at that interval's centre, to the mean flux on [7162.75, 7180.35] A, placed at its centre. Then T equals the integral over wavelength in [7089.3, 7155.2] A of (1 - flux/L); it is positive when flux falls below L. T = 2.2 A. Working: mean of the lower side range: 3.12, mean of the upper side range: 2.91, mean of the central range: 2.93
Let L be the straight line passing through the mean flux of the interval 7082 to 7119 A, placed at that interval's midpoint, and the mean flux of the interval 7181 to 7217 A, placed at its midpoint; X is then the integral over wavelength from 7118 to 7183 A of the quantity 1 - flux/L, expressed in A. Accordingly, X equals 2.6 A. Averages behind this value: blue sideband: 3.02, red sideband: 2.99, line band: 2.88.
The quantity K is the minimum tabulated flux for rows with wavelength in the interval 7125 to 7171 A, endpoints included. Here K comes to 2.321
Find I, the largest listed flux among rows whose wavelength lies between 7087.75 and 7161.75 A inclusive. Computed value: 3.352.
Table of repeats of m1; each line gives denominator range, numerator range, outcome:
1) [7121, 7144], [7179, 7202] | 1.07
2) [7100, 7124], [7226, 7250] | 1.05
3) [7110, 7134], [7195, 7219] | 1.06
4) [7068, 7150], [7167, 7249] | 1.04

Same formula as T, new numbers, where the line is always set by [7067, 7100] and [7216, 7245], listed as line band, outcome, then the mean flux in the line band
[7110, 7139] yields 1.9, 2.86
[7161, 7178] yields 0.8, 2.91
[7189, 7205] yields 0.6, 2.93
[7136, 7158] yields 1.1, 2.9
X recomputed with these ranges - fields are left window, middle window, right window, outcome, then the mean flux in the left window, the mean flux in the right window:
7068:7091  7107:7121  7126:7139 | -0.55 A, 3.1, 2.74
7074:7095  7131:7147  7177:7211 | 1.42 A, 3.09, 3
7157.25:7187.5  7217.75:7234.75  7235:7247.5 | -0.27 A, 2.96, 3.01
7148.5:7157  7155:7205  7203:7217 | 0.51 A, 2.96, 2.99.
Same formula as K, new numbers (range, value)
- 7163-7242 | 2.664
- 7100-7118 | 2.674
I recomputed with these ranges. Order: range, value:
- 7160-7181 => 3.071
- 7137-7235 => 3.861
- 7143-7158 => 3.109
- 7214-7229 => 3.197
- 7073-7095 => 3.363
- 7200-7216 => 3.111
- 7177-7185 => 3.043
